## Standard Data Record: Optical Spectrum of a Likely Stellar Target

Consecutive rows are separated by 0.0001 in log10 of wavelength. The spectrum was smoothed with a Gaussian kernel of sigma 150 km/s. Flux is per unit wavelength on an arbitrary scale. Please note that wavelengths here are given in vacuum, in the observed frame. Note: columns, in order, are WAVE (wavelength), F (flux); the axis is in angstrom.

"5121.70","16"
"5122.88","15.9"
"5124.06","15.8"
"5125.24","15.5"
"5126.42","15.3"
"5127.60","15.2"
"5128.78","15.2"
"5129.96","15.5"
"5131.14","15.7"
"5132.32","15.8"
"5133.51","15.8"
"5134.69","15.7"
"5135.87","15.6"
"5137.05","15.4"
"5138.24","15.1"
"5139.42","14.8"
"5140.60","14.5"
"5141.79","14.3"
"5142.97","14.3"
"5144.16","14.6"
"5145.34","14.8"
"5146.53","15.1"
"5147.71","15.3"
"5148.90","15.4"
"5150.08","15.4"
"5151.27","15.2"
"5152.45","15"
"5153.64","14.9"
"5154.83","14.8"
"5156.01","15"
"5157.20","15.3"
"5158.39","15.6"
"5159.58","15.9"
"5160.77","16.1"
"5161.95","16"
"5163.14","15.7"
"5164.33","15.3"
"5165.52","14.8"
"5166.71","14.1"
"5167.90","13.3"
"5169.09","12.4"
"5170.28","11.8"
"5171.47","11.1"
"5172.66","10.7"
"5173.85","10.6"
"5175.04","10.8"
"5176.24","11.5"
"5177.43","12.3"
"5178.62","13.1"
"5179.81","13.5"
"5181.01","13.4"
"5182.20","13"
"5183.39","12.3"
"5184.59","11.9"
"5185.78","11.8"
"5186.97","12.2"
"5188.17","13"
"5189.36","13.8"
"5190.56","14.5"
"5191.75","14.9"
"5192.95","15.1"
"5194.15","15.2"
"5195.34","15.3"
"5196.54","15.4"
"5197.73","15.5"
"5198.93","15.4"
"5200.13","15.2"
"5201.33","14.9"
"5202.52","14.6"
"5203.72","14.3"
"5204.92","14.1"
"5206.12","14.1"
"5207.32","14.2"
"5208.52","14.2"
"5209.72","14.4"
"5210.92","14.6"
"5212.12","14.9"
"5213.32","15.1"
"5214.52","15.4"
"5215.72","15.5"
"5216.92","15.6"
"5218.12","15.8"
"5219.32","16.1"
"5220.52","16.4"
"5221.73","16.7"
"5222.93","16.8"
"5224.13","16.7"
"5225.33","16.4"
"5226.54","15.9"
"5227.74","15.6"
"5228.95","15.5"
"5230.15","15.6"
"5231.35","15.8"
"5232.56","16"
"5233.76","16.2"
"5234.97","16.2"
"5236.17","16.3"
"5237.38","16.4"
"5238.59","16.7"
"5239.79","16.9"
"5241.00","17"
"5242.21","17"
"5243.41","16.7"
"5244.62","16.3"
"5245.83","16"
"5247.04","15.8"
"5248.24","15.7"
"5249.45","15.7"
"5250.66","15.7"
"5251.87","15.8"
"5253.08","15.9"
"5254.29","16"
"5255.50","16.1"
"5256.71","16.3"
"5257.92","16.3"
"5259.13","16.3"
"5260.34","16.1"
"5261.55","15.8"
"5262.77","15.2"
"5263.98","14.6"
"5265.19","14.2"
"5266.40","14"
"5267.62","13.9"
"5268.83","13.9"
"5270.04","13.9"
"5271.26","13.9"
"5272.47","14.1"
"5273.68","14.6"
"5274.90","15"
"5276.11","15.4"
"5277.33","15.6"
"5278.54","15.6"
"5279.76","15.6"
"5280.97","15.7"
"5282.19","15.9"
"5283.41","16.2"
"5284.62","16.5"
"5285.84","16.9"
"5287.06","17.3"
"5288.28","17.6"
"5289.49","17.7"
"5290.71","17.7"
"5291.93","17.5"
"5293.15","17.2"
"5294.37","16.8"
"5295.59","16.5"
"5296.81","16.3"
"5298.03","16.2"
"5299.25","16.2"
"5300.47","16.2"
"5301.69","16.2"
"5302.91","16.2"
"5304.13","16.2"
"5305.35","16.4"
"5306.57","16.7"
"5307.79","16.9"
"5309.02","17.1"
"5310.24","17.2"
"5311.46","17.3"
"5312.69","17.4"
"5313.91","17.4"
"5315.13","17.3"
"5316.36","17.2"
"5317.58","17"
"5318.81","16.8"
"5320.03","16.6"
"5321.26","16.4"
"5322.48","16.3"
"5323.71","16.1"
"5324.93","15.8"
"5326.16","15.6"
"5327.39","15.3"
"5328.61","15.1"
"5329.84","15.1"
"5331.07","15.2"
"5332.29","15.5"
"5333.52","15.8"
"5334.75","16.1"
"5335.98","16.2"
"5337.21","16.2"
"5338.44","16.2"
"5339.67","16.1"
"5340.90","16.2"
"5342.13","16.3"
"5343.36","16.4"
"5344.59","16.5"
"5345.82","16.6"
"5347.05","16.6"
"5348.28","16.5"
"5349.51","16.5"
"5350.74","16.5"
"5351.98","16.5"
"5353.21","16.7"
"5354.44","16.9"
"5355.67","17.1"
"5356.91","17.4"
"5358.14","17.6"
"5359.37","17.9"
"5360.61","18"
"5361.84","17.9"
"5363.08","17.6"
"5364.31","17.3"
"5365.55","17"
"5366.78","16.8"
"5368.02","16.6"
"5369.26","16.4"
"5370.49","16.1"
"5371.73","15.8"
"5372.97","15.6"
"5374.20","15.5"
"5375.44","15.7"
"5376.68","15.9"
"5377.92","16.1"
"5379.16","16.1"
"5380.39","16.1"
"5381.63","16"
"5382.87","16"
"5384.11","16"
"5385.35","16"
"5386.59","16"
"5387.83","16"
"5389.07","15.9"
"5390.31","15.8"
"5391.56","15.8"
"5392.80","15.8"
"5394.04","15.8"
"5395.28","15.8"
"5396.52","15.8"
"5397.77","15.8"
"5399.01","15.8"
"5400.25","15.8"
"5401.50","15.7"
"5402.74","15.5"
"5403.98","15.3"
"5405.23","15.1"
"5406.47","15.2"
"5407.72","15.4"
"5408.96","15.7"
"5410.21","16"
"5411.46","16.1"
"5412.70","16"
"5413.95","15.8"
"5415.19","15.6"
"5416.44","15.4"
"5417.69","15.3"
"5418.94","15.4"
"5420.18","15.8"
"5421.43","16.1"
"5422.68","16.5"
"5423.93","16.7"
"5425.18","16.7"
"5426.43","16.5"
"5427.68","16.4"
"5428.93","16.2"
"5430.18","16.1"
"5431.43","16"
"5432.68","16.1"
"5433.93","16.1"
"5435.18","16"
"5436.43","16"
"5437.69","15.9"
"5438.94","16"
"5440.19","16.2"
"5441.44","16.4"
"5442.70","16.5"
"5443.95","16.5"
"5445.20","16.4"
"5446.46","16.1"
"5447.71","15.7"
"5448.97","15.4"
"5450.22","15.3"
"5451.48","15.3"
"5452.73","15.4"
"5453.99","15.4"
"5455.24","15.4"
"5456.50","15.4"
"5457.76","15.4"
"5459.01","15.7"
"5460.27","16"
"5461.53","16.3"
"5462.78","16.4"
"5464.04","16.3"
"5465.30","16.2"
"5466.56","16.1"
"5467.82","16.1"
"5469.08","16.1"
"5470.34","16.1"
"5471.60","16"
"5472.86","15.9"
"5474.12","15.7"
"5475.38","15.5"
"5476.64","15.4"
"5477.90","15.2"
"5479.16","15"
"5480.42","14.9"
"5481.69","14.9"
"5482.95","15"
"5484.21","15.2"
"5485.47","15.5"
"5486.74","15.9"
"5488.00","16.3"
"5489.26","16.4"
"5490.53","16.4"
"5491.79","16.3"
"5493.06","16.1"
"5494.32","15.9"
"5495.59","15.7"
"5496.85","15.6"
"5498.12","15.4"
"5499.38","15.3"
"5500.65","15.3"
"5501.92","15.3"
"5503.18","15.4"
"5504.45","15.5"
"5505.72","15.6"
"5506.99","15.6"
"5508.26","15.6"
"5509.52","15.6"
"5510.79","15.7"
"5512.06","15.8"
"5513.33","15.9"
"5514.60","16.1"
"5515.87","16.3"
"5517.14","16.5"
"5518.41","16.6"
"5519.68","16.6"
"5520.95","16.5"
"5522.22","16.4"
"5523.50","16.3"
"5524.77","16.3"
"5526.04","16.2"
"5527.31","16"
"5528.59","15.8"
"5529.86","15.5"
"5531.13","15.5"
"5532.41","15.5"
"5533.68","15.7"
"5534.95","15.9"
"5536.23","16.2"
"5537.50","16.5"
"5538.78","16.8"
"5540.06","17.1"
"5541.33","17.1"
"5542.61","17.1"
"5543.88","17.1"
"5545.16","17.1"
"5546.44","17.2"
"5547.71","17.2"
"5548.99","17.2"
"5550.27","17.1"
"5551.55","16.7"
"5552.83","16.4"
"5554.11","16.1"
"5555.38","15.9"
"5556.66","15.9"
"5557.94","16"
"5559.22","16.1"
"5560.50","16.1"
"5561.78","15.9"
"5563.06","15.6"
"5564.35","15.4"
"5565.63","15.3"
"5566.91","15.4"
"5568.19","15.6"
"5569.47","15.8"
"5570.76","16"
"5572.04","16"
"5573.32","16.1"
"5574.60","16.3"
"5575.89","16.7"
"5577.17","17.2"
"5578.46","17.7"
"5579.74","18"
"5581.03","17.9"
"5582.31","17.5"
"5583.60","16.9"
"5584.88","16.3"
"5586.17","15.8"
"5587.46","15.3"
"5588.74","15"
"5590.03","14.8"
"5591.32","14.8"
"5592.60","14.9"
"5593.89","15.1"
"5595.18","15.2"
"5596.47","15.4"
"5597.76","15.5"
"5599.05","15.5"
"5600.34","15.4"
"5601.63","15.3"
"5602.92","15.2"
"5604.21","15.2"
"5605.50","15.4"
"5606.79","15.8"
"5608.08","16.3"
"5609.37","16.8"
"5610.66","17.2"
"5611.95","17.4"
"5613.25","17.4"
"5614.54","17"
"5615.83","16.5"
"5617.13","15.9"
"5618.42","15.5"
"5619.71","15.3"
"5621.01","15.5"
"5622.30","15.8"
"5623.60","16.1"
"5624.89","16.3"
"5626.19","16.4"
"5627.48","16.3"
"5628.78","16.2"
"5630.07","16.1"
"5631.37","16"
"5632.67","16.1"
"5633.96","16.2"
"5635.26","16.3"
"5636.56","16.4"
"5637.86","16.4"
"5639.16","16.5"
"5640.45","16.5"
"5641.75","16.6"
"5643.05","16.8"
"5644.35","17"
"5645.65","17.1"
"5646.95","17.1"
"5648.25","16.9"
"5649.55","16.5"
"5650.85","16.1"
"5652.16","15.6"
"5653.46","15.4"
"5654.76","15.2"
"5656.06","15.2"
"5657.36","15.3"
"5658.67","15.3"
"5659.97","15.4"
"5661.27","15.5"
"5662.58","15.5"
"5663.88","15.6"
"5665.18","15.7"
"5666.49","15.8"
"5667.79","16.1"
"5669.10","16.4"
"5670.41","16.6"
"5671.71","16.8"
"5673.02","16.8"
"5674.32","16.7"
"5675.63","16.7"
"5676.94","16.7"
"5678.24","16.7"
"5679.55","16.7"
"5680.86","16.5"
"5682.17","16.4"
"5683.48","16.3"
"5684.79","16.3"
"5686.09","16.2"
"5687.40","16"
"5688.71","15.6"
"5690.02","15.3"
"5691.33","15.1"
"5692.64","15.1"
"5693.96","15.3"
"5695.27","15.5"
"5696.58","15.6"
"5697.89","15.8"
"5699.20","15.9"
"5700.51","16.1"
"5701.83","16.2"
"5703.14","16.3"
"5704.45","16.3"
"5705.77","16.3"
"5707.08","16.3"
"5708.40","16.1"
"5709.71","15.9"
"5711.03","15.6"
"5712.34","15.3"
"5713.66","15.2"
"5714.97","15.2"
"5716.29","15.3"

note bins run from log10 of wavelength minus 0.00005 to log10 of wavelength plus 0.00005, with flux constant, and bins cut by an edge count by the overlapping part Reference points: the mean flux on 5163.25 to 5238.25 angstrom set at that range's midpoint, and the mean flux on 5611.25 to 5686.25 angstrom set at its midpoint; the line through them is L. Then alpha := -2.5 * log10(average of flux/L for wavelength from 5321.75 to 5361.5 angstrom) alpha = -0.09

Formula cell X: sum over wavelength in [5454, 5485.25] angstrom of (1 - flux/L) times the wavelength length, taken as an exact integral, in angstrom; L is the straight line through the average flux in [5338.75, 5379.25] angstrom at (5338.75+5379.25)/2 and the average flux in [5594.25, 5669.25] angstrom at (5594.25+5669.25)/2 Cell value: 1.4 angstrom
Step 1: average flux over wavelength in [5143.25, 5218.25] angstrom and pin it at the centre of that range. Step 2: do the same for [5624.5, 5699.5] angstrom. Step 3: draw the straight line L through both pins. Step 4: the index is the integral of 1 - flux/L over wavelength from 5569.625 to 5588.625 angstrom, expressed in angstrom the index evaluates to -1.0 angstrom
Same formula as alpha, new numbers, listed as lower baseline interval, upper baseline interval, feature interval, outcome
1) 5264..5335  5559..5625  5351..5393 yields -0.028 mag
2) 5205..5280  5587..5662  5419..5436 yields -0.032 mag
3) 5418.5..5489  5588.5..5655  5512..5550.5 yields -0.032 mag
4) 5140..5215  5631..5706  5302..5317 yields -0.156 mag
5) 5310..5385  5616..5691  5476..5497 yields 0.046 mag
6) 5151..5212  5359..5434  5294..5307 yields -0.084 mag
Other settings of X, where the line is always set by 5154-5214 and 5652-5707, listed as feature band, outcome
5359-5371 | -2.0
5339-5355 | -2.1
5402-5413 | -0.5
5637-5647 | -0.6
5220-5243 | -3.6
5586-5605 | 0.5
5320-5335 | -1.2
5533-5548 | -1.3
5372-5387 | -1.2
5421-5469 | -3.3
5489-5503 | -0.5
